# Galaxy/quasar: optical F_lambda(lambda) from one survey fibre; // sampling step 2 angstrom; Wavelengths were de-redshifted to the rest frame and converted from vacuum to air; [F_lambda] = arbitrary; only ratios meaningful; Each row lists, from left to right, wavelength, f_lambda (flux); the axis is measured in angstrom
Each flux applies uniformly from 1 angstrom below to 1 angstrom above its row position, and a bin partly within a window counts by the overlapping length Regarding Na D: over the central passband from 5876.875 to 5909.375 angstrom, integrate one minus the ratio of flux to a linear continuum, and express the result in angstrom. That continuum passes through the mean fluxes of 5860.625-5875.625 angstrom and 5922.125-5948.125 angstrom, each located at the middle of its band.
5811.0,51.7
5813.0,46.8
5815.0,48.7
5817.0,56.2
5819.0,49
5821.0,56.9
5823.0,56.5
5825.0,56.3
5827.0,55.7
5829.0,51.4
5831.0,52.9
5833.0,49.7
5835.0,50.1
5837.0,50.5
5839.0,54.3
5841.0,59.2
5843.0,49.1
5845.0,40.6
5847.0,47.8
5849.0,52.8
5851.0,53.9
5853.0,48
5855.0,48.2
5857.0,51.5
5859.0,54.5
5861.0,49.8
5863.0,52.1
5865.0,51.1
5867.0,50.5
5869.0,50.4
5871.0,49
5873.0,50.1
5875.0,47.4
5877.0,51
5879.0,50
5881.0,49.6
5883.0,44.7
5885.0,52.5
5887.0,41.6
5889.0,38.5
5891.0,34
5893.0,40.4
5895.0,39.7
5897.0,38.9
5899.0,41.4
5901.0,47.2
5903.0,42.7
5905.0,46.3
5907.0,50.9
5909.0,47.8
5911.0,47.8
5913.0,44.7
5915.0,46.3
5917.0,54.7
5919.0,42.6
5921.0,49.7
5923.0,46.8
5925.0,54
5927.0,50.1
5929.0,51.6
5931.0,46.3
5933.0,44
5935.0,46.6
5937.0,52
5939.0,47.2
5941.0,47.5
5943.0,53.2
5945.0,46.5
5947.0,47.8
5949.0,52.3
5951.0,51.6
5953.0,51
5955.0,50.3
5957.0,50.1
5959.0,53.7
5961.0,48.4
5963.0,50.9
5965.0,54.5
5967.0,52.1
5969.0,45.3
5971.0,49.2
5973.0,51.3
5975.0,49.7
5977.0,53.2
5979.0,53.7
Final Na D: 3.5 angstrom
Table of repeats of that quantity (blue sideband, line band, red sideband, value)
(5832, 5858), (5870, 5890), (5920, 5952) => 1.0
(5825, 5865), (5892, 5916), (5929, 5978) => 2.8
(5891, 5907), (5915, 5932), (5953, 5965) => -1.3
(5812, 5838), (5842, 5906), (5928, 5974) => 5.4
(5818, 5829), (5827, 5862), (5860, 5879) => 1.0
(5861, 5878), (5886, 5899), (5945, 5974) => 2.9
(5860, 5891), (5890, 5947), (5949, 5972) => 3.4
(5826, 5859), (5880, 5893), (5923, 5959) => 1.8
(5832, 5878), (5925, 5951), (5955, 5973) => 0.8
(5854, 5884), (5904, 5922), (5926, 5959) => 0.6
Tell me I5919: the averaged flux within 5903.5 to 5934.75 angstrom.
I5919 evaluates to 48.1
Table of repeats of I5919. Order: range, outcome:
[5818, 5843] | 53.4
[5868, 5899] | 45.1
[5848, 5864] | 51.4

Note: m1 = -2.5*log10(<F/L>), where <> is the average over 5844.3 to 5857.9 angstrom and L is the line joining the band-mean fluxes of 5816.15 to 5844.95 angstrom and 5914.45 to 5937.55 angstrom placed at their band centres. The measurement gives 0.06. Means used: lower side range 53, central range 49.1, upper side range 48.7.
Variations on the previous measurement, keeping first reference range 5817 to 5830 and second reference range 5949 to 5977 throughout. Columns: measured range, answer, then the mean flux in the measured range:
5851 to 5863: 0.06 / 50.8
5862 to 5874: 0.06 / 50.5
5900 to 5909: 0.12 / 46.9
